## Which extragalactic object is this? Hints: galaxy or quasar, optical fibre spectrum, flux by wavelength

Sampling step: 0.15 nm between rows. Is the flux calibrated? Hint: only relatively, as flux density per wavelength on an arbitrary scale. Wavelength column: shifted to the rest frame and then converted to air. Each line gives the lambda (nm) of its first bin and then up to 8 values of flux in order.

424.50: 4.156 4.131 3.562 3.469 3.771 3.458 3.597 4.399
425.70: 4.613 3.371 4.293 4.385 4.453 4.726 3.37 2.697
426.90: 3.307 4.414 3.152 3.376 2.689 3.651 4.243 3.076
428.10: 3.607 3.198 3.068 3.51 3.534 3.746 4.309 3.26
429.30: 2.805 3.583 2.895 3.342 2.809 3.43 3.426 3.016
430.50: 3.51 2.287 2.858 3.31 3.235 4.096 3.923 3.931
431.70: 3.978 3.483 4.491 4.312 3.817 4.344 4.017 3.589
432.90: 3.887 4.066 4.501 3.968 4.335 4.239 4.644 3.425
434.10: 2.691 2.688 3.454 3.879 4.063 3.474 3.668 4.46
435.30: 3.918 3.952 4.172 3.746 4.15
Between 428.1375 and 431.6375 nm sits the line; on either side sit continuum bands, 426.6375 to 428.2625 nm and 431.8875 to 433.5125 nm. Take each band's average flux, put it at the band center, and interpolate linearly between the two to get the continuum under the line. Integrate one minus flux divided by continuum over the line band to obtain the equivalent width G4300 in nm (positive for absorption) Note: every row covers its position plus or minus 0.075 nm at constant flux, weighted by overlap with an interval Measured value 0.35 nm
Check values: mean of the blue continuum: 3.41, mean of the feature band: 3.36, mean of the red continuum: 4.1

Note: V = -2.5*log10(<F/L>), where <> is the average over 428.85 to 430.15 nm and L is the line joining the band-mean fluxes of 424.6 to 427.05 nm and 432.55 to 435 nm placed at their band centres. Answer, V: 0.15 mag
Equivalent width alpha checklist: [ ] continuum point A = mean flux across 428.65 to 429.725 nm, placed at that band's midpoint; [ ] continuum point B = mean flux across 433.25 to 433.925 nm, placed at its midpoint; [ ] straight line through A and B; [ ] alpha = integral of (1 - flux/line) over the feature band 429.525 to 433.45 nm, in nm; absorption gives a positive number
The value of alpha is 0.23 nm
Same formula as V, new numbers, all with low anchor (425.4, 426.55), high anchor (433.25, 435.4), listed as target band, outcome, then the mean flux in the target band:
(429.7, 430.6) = 0.239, 3.23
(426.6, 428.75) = 0.221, 3.39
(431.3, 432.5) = -0.029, 4.03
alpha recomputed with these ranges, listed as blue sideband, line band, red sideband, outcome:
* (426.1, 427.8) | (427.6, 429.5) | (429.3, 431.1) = -0.06 nm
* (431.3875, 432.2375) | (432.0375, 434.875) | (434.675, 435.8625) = 0.07 nm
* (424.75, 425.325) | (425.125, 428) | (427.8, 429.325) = -0.19 nm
